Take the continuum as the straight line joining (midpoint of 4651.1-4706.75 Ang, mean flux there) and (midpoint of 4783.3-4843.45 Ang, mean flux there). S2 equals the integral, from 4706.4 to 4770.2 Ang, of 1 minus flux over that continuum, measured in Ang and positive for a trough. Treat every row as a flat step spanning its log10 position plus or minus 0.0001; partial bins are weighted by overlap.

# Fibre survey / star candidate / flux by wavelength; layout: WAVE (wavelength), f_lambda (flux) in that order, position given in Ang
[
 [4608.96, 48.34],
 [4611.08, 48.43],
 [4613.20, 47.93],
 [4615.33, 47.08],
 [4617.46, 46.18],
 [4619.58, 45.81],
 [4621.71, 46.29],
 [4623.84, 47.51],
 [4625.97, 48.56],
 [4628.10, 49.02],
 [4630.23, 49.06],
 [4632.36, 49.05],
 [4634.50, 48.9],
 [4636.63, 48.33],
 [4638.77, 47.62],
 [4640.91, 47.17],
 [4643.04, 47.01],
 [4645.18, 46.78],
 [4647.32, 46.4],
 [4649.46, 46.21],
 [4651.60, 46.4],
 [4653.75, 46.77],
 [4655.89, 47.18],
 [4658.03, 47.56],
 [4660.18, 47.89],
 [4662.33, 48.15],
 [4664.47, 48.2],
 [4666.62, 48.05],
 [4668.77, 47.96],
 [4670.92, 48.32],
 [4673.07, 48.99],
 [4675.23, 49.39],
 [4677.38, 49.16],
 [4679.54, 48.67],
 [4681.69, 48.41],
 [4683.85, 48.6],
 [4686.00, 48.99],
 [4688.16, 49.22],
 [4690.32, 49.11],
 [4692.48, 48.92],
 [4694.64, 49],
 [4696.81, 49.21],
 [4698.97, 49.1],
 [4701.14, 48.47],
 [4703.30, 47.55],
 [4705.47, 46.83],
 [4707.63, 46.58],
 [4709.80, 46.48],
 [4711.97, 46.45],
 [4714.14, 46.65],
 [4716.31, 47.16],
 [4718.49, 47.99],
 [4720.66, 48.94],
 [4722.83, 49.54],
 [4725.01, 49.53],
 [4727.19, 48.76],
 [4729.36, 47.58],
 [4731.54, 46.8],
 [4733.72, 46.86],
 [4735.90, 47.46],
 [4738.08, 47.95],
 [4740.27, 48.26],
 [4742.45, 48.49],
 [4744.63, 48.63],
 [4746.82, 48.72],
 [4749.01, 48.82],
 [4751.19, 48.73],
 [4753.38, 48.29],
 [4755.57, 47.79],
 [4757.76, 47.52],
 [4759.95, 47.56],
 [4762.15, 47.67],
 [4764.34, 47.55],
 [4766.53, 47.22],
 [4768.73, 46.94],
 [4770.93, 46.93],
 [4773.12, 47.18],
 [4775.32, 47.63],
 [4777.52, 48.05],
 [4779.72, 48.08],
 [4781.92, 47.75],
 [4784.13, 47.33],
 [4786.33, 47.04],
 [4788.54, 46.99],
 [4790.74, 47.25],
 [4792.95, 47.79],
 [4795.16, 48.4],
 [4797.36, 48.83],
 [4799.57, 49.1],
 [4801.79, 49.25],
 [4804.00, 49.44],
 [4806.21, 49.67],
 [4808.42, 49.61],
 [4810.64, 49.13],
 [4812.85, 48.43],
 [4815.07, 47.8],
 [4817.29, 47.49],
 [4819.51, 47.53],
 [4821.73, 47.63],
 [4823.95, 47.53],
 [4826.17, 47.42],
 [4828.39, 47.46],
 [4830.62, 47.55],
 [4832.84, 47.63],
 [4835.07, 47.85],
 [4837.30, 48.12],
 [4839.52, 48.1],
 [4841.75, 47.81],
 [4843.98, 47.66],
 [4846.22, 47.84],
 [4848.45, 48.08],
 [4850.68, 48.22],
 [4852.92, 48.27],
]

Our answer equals 0.5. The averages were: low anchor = 48.3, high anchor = 48.1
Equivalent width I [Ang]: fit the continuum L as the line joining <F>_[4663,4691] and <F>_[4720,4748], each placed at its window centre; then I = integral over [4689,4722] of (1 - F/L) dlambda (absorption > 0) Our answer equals 0.4 Ang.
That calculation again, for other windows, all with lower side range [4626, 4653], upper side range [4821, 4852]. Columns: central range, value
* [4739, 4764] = -0.2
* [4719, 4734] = -0.2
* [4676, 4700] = -0.6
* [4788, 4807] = -0.3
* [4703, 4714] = 0.2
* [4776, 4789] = 0.0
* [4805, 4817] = -0.3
